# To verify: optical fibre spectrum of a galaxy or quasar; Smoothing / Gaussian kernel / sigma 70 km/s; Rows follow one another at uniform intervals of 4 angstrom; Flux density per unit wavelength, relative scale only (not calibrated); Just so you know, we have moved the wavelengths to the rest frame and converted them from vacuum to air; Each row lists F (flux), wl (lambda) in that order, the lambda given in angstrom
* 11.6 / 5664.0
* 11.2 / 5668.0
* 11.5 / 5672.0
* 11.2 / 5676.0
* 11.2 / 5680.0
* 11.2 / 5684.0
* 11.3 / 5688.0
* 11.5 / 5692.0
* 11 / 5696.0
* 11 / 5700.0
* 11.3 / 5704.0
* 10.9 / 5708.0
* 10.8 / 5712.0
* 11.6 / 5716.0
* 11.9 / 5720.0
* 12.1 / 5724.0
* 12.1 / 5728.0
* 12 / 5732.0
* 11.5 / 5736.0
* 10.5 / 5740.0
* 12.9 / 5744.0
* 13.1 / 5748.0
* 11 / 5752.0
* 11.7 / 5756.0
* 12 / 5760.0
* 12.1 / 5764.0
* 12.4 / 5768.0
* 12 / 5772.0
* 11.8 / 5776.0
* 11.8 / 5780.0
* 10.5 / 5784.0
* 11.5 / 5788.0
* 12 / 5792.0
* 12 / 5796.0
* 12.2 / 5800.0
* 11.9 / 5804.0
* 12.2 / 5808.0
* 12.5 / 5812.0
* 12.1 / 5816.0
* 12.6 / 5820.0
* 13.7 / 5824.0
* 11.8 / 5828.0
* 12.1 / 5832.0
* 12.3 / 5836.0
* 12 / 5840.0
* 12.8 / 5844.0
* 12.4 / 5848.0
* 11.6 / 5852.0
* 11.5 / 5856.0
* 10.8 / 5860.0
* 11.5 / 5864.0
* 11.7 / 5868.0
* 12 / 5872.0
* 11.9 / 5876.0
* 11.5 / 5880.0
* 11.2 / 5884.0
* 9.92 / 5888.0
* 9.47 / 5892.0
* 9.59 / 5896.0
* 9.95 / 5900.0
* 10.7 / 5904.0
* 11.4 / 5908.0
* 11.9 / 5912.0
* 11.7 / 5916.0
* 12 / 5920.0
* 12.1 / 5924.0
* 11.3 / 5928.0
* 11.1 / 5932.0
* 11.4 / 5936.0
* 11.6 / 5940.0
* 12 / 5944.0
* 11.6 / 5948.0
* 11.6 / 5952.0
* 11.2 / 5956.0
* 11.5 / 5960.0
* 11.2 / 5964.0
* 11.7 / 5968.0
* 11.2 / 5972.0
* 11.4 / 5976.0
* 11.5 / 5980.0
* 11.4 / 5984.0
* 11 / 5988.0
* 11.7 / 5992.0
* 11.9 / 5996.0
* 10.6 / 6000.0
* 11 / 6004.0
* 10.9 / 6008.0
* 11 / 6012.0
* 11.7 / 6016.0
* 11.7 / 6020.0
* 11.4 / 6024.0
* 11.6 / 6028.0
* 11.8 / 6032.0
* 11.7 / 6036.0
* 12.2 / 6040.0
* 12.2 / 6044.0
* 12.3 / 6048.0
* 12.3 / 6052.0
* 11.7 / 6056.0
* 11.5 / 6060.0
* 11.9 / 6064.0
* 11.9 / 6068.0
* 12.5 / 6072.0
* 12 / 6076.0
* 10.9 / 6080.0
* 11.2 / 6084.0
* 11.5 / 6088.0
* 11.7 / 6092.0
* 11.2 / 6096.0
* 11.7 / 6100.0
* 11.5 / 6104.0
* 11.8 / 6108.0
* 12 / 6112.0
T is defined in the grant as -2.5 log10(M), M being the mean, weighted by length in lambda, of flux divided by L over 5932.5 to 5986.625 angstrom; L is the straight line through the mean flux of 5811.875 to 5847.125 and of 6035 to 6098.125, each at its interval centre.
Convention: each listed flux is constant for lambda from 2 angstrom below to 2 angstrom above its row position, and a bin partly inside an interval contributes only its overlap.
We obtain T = 0.06 mag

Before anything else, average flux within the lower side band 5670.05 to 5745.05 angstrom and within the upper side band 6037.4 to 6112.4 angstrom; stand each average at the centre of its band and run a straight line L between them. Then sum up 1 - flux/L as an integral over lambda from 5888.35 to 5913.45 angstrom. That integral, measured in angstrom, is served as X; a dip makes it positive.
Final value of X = 2.56 angstrom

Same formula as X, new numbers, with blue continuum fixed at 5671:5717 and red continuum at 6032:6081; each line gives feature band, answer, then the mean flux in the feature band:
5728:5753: -1.3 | 11.9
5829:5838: -0.5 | 12.2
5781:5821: -1.8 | 11.9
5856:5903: 2.8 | 10.9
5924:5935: 0.3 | 11.4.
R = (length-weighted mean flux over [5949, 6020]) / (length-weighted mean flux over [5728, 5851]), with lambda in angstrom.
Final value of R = 0.94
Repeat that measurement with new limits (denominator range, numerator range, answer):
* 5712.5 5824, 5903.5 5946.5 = 0.97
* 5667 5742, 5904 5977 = 1.01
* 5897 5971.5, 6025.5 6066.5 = 1.04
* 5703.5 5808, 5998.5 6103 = 0.99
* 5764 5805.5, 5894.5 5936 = 0.95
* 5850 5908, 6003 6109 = 1.06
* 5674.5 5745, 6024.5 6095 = 1.03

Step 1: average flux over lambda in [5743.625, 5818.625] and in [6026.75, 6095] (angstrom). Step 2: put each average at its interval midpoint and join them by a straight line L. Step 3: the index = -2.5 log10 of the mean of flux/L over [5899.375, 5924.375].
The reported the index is 0.04 mag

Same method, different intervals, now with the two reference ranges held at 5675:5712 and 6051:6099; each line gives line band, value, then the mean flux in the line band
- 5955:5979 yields 0.014 mag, 11.4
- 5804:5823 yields -0.097 mag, 12.4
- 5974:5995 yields 0.012 mag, 11.4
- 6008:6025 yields 0.020 mag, 11.4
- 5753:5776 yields -0.067 mag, 12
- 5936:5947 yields -0.020 mag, 11.7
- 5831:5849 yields -0.089 mag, 12.3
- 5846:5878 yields -0.027 mag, 11.7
